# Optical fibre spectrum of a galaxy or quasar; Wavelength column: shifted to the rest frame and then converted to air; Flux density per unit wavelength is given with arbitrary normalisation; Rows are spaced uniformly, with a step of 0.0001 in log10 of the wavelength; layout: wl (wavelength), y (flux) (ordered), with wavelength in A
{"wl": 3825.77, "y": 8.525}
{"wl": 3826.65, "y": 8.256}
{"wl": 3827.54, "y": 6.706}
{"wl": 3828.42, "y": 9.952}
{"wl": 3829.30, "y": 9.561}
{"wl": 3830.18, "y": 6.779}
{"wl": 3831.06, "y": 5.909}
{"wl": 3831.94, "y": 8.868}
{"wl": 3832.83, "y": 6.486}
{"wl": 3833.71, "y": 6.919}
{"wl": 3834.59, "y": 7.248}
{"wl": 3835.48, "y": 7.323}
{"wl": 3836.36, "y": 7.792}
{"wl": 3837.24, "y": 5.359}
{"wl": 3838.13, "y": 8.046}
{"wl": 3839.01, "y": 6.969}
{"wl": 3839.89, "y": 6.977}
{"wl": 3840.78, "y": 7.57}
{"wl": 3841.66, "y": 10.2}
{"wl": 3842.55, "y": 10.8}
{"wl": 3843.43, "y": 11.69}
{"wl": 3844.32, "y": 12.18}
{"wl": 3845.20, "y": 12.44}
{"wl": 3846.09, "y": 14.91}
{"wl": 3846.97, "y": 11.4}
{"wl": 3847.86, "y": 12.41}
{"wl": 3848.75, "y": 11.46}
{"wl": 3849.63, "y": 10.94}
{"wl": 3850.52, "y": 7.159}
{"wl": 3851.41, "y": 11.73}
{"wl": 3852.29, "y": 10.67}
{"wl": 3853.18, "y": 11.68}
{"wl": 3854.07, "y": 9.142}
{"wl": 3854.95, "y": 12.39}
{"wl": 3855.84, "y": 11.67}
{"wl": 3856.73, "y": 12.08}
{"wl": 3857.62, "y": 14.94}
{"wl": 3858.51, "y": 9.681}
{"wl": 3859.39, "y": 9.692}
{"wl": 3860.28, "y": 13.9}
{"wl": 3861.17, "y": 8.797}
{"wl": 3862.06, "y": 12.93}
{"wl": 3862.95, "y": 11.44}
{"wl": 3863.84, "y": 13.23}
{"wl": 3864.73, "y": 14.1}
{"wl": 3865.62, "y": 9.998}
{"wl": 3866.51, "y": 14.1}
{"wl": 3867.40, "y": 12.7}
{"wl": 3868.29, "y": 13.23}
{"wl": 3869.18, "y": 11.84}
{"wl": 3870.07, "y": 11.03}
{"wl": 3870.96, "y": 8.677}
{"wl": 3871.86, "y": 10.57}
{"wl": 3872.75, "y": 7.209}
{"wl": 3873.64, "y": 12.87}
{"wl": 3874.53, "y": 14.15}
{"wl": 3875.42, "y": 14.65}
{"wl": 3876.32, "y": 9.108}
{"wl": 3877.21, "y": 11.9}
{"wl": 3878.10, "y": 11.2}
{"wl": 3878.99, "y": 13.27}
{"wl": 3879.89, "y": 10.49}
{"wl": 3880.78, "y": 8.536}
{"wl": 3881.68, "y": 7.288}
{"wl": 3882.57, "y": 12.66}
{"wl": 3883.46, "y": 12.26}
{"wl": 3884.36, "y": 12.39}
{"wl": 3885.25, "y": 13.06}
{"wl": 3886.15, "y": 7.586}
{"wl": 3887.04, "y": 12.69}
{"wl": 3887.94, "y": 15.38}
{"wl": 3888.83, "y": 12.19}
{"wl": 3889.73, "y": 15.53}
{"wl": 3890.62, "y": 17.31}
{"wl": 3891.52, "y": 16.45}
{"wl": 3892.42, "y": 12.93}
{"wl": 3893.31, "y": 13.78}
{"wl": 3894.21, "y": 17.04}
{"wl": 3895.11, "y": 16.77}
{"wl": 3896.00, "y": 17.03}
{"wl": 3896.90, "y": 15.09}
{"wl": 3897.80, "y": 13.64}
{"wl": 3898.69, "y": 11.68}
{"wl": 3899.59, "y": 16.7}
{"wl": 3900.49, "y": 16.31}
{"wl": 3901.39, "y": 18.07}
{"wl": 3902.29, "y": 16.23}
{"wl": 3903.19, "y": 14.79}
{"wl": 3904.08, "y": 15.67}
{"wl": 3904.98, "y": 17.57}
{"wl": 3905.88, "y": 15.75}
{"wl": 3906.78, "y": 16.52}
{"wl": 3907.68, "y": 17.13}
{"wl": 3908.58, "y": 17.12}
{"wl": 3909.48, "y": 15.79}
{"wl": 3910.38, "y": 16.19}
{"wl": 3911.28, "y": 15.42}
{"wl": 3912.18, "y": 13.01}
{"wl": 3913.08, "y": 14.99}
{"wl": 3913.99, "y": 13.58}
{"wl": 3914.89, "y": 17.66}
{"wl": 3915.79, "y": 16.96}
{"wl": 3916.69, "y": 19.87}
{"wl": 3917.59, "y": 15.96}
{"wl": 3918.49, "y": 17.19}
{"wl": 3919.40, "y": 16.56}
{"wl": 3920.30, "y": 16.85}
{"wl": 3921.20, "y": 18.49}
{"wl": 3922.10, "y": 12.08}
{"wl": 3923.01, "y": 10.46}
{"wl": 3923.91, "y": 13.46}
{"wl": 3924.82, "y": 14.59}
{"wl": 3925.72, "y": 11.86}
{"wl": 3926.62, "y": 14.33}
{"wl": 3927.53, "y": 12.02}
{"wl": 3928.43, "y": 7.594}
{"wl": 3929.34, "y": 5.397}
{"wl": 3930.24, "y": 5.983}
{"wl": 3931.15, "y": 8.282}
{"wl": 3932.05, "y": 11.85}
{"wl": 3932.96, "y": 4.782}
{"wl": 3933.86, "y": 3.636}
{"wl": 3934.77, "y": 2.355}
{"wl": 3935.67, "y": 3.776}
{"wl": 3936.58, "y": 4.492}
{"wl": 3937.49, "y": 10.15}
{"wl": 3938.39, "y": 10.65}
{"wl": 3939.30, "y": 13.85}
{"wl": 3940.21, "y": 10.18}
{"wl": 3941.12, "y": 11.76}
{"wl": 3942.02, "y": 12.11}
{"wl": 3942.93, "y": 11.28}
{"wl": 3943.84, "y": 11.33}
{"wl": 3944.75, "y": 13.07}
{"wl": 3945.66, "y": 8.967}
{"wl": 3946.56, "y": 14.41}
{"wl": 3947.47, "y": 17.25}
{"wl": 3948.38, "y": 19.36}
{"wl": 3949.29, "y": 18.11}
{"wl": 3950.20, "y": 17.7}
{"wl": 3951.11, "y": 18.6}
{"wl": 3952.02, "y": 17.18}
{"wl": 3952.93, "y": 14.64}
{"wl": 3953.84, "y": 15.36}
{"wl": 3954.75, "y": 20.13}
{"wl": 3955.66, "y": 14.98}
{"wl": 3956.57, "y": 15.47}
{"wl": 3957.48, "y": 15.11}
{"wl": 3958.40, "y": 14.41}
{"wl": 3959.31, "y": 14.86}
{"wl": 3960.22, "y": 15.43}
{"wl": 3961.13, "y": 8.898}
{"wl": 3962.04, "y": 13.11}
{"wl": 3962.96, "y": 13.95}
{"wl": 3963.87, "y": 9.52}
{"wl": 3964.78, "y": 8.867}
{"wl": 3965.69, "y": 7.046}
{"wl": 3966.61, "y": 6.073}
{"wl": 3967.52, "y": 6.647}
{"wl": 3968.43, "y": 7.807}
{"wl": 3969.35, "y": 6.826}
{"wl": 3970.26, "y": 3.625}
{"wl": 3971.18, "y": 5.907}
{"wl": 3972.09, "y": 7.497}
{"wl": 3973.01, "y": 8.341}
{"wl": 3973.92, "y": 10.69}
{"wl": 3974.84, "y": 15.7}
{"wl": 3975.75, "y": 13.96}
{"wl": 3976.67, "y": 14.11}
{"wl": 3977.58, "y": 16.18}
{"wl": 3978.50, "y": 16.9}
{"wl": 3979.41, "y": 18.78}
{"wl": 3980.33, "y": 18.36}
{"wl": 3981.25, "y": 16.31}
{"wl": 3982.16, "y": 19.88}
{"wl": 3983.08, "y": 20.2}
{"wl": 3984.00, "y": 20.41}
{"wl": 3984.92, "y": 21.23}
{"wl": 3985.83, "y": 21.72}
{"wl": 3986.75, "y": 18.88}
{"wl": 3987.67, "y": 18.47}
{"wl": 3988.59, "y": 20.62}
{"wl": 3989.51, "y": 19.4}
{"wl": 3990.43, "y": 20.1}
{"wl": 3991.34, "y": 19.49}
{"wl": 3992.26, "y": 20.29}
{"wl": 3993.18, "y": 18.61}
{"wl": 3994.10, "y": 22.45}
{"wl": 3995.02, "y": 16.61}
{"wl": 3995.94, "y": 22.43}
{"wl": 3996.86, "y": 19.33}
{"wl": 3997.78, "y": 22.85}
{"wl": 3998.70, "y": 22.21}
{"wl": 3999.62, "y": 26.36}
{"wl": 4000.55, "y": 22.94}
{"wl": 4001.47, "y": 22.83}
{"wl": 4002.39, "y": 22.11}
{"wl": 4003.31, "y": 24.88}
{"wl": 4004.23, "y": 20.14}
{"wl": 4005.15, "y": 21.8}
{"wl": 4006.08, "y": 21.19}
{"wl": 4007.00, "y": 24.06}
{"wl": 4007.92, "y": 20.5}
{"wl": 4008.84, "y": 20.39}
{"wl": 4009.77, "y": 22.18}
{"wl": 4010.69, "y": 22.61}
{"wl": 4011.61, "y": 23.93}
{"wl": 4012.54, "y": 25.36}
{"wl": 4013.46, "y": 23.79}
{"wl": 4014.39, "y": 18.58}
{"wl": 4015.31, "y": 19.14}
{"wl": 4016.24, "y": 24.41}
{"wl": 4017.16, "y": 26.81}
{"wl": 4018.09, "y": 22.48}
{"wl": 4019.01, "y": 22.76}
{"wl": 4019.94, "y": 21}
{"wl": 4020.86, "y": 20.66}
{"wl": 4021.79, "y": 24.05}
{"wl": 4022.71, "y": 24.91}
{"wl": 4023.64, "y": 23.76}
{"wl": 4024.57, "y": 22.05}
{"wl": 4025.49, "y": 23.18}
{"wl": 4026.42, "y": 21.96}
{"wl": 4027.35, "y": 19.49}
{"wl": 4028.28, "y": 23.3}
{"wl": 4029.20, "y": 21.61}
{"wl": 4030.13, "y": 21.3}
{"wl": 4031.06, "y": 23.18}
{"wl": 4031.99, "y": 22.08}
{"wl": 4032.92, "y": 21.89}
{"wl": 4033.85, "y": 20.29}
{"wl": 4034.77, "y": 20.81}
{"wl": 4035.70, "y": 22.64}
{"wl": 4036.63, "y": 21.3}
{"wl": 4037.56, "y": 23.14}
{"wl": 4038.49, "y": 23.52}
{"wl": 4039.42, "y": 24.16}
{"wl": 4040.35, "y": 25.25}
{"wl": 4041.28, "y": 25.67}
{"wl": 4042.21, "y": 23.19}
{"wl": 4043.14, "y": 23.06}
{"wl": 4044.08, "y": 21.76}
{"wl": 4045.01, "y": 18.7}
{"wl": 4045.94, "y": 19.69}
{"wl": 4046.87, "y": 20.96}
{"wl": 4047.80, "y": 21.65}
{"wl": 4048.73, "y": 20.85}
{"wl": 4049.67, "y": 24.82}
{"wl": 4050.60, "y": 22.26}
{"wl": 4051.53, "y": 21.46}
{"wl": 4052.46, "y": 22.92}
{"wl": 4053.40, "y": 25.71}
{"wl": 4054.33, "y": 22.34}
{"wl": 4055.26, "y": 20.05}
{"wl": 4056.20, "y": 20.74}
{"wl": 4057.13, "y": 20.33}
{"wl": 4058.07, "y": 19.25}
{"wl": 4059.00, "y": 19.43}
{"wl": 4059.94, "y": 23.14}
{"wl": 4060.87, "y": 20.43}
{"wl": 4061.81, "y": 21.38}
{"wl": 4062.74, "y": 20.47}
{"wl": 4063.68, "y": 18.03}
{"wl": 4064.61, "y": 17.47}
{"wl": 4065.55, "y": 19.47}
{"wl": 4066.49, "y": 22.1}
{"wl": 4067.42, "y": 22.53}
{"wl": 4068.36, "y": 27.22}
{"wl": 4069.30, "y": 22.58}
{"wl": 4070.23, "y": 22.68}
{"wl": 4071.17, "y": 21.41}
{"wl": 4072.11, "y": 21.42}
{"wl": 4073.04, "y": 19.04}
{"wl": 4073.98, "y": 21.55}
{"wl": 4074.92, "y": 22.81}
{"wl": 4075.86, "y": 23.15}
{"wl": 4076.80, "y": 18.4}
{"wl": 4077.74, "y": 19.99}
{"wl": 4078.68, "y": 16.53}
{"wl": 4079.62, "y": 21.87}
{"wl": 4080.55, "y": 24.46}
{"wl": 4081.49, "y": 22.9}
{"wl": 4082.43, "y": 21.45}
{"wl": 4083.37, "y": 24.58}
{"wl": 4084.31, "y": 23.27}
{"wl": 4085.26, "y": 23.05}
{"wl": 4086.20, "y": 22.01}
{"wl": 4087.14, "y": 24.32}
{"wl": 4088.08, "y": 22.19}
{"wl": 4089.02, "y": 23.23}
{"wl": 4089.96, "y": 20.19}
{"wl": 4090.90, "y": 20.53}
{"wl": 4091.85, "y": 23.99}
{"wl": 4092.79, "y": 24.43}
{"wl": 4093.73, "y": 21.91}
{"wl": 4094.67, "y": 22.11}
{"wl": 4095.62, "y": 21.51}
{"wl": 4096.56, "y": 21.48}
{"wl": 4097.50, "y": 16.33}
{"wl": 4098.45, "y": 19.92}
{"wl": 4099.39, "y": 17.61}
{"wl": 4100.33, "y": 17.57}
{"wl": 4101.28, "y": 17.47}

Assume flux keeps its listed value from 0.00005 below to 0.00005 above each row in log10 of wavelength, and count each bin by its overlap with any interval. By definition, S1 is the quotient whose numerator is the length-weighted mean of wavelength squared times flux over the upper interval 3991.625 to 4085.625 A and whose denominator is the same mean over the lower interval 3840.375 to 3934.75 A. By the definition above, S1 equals 1.9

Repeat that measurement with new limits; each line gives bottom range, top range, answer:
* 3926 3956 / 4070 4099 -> 1.99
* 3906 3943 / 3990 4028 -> 1.86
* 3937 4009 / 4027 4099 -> 1.42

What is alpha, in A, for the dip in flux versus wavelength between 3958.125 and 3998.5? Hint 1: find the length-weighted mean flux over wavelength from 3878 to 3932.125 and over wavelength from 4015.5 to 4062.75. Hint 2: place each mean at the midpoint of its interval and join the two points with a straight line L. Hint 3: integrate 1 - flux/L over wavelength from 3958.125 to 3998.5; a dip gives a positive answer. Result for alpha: 7.7 A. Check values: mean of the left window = 14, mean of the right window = 22.2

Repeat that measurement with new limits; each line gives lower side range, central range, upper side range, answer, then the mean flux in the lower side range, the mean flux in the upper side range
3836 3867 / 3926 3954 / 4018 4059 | 8.7 A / 10.9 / 22.2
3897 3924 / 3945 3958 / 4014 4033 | 1.4 A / 15.7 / 22.3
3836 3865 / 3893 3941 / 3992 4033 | 5.9 A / 10.8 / 22.2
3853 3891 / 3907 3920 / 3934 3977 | -4.9 A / 11.8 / 11.8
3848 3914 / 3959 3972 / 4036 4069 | 6.2 A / 13.1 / 21.8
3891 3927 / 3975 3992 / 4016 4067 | 0.5 A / 15.5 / 22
